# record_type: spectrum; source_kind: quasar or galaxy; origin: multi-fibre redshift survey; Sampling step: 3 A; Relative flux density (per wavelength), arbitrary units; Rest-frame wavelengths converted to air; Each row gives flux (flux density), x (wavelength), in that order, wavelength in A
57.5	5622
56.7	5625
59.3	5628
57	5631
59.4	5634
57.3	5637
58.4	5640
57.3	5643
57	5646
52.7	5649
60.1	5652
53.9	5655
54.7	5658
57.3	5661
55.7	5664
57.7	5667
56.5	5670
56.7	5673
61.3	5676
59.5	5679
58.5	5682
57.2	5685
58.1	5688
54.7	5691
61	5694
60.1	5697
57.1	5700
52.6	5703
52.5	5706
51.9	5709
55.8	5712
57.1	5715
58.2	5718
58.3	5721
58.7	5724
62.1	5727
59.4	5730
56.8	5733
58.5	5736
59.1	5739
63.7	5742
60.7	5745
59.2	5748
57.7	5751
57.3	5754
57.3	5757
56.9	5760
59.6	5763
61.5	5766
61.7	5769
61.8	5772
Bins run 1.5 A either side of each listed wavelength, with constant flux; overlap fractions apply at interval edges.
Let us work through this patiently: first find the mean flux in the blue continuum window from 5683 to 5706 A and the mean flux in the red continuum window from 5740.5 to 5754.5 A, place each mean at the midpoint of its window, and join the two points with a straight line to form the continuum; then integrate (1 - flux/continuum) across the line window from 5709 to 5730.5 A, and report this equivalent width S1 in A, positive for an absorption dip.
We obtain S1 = 0.1 A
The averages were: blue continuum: 57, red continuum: 59.9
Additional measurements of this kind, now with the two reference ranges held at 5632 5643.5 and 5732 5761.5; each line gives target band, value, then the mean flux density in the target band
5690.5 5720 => 1.2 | 56.2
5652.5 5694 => 0.7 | 57.3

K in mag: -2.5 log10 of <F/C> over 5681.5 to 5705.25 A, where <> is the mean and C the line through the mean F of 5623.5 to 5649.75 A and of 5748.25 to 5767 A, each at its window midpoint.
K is 0.01 mag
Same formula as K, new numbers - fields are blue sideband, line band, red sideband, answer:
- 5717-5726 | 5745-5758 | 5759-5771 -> 0.03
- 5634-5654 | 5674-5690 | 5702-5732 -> -0.03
